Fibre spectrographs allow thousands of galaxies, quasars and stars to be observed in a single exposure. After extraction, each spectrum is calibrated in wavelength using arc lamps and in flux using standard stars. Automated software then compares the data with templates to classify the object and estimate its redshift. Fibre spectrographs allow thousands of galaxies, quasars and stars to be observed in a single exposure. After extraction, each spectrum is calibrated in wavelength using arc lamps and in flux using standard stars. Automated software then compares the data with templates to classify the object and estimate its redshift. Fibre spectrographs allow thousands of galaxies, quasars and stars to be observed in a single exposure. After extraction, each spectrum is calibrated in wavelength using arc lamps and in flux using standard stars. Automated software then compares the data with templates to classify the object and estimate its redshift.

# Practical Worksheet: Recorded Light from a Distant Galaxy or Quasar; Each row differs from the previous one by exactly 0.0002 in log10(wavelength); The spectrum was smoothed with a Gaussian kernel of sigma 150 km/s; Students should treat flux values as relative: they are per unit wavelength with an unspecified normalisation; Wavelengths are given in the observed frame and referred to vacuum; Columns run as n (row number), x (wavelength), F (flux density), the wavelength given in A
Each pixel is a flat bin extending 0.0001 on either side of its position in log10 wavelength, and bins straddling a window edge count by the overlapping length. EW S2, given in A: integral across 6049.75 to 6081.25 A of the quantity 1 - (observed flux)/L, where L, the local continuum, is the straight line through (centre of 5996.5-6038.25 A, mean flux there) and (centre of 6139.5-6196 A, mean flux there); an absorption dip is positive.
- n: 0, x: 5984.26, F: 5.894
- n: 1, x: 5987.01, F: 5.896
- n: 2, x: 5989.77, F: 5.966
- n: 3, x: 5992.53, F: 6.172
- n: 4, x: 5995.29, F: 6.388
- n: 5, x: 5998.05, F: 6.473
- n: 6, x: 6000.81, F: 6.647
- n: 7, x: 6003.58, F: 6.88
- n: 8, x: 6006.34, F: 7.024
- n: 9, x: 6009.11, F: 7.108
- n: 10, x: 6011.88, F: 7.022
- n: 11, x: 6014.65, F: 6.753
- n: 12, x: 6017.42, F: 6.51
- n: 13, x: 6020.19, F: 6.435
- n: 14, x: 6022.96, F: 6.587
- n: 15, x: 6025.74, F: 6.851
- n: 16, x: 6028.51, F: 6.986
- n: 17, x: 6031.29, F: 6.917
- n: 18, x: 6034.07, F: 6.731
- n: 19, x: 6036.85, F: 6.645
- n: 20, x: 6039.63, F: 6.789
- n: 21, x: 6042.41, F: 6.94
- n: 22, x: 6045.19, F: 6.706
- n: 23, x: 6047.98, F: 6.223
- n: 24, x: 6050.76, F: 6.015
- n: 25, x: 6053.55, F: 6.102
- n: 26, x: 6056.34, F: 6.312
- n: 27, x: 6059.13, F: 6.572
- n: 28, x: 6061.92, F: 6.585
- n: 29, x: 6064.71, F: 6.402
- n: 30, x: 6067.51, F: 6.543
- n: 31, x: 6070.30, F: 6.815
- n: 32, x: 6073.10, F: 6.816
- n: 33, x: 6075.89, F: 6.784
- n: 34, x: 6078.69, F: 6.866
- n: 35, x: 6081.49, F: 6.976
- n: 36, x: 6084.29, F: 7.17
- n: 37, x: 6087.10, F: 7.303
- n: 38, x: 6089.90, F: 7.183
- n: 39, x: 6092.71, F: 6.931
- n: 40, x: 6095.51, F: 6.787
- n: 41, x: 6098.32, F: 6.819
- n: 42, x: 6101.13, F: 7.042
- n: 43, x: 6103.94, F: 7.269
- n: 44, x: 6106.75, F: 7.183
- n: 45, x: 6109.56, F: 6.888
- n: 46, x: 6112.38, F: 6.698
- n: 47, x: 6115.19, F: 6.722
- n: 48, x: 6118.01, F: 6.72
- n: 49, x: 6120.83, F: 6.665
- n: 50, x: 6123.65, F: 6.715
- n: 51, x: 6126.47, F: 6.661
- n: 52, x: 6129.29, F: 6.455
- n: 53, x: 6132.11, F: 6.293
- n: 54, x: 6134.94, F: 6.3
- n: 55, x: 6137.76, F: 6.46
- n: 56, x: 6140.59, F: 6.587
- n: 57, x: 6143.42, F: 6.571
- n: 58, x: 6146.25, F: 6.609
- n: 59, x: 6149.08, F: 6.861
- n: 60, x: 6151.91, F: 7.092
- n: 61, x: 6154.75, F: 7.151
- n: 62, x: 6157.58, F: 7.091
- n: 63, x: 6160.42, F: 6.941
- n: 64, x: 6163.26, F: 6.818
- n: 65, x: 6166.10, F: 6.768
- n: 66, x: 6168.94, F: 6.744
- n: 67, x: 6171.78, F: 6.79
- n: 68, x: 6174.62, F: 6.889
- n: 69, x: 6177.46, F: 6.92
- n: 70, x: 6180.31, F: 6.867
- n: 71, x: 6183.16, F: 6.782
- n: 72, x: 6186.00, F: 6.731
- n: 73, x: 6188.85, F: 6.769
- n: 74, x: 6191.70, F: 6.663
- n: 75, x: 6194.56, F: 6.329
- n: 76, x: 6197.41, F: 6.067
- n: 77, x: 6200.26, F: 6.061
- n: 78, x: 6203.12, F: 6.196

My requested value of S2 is 1.1 A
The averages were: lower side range 6.77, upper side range 6.8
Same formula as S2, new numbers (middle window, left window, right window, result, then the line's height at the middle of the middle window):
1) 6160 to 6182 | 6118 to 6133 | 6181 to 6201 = -1.01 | 6.54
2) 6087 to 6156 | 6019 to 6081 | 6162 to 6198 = -1.16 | 6.68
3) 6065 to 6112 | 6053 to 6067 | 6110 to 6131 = -2.92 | 6.54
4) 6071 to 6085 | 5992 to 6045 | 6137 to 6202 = -0.36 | 6.73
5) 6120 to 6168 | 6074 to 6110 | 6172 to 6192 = 1.31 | 6.9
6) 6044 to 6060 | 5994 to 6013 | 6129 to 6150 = 0.91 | 6.69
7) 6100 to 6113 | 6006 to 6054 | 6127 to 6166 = -0.64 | 6.7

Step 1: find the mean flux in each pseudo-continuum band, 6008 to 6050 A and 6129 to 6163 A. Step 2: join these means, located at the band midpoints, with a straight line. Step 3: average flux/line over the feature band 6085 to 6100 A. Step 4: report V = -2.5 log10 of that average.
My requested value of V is -0.046 mag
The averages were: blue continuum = 6.73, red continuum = 6.71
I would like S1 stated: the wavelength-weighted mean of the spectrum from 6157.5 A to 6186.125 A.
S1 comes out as 6.84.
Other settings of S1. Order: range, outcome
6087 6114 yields 7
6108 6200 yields 6.7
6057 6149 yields 6.76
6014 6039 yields 6.71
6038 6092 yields 6.69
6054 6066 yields 6.44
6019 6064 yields 6.59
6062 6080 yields 6.7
